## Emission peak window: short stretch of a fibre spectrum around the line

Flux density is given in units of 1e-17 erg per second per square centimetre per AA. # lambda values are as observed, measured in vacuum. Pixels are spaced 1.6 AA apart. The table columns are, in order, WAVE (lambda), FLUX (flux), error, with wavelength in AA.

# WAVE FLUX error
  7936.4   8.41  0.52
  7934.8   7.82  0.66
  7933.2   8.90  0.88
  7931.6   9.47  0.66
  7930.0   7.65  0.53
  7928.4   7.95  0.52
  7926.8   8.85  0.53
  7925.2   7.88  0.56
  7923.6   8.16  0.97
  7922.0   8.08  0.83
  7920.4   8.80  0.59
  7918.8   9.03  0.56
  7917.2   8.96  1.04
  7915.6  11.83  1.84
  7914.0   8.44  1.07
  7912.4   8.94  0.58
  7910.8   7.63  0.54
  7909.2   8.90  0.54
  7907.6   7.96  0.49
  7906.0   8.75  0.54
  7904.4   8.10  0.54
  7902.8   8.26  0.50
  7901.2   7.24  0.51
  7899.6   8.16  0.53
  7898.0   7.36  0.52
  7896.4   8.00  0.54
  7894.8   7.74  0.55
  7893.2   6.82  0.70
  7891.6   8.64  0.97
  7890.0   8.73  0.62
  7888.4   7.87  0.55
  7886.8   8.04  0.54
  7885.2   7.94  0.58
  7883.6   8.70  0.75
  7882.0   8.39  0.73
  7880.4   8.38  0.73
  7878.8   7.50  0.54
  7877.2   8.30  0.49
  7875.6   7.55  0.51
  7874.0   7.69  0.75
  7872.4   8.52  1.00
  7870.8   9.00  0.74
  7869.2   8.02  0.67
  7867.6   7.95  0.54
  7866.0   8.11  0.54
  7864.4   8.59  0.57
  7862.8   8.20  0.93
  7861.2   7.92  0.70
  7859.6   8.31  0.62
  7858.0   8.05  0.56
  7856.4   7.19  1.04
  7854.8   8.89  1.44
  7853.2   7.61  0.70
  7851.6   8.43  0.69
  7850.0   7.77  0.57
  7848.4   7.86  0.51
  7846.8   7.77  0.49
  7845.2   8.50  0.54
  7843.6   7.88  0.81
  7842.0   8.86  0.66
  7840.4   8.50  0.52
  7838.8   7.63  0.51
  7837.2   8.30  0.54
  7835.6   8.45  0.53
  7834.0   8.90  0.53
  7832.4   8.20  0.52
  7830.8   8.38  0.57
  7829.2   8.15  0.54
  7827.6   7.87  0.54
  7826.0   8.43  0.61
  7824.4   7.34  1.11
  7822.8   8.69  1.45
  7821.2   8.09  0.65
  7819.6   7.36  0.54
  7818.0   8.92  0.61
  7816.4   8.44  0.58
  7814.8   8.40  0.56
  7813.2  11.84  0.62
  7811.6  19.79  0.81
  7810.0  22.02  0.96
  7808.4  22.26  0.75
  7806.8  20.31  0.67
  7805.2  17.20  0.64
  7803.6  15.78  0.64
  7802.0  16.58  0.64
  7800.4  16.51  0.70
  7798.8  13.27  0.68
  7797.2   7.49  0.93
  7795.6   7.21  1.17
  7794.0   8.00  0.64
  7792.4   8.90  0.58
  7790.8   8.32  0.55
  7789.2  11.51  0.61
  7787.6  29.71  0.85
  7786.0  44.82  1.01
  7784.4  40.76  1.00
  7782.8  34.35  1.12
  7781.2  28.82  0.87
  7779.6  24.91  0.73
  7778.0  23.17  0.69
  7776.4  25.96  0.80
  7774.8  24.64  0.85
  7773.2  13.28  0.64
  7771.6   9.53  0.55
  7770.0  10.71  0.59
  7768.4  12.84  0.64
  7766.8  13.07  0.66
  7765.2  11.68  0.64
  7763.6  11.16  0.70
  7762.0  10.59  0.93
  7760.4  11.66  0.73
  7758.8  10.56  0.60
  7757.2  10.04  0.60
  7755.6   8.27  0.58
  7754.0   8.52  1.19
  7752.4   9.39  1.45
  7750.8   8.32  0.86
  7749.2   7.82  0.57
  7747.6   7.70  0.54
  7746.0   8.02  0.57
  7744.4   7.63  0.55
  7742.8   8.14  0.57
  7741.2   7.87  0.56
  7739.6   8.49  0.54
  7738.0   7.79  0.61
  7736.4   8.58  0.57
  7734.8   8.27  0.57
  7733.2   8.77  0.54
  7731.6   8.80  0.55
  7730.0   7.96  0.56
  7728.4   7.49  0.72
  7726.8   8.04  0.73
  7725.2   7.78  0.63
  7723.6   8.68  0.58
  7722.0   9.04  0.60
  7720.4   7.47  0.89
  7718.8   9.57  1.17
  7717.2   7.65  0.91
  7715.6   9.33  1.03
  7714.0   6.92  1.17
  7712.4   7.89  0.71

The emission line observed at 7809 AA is [N II] 6583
